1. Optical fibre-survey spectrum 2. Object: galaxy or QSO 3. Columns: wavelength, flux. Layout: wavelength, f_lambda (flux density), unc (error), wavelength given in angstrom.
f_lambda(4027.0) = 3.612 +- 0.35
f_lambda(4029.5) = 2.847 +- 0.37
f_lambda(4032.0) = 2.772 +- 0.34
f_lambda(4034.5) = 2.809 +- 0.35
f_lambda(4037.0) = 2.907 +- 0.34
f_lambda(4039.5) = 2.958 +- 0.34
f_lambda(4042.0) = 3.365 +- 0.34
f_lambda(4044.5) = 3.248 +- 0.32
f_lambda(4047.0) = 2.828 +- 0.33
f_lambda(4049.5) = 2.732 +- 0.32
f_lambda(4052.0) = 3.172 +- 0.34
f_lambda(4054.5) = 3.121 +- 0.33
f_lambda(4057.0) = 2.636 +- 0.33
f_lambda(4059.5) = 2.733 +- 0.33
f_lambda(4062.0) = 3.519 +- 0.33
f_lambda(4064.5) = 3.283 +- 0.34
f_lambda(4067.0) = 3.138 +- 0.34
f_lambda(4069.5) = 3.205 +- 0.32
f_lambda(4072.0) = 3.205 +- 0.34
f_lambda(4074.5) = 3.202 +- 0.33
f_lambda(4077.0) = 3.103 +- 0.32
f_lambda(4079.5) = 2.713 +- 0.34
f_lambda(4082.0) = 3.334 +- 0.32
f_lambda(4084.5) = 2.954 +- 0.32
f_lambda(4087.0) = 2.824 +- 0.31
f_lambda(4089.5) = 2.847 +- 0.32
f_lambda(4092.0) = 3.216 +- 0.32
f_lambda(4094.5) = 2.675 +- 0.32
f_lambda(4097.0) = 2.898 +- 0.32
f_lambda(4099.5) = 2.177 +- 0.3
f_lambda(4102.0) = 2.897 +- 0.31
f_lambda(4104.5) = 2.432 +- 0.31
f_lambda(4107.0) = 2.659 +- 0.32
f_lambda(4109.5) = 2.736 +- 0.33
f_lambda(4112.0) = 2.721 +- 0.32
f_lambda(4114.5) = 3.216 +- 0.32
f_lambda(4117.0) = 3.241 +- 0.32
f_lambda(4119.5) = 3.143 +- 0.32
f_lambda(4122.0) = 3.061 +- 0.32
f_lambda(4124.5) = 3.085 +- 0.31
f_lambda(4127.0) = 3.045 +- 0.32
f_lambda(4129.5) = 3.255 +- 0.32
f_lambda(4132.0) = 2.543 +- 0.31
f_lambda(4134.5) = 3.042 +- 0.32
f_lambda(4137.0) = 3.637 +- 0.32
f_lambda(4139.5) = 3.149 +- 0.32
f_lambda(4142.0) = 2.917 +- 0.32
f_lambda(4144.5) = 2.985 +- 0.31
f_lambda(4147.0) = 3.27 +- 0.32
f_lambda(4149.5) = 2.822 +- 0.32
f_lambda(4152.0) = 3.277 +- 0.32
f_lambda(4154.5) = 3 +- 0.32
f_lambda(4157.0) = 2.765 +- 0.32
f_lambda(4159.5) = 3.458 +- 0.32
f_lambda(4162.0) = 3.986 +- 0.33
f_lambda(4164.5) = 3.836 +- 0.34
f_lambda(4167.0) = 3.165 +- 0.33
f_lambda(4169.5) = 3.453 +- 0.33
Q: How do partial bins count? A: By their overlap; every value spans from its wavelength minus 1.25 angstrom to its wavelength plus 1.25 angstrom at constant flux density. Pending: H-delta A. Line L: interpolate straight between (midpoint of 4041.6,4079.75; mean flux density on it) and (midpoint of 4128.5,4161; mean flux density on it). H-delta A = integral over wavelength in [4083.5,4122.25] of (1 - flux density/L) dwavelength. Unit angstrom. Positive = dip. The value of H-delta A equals 3.0 angstrom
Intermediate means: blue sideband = 3.08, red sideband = 3.09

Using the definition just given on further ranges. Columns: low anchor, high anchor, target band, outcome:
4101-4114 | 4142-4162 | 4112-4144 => -2.1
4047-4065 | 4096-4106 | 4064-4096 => -3.0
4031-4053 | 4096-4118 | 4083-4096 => -0.4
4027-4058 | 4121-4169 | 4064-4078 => -0.7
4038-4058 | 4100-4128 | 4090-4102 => 0.7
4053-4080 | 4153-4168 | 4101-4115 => 2.0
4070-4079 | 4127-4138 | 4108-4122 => 0.5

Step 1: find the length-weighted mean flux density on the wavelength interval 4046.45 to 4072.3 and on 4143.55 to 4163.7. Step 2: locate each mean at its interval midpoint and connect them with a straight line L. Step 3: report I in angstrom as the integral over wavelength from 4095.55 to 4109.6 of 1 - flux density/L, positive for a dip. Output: 2.25 angstrom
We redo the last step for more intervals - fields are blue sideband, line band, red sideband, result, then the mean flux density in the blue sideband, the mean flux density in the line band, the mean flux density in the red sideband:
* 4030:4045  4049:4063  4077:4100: -0.2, 2.99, 2.99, 2.88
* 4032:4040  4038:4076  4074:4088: -2.0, 2.87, 3.09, 3.02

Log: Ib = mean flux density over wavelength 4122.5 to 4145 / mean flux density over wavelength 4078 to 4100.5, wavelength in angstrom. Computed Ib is 1.08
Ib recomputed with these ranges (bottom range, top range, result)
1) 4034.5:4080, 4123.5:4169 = 1.04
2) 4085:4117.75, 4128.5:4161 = 1.10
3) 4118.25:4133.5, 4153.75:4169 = 1.12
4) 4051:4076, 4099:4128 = 0.92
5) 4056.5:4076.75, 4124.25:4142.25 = 0.99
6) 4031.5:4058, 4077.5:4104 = 0.96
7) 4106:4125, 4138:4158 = 1.02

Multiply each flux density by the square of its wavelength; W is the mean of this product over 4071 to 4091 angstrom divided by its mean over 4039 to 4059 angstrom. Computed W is 1.02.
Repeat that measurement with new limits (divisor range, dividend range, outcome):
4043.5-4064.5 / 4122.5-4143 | 1.06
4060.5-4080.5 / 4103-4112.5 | 0.85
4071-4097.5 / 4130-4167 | 1.10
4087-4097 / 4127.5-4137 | 1.07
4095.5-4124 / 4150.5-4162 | 1.16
